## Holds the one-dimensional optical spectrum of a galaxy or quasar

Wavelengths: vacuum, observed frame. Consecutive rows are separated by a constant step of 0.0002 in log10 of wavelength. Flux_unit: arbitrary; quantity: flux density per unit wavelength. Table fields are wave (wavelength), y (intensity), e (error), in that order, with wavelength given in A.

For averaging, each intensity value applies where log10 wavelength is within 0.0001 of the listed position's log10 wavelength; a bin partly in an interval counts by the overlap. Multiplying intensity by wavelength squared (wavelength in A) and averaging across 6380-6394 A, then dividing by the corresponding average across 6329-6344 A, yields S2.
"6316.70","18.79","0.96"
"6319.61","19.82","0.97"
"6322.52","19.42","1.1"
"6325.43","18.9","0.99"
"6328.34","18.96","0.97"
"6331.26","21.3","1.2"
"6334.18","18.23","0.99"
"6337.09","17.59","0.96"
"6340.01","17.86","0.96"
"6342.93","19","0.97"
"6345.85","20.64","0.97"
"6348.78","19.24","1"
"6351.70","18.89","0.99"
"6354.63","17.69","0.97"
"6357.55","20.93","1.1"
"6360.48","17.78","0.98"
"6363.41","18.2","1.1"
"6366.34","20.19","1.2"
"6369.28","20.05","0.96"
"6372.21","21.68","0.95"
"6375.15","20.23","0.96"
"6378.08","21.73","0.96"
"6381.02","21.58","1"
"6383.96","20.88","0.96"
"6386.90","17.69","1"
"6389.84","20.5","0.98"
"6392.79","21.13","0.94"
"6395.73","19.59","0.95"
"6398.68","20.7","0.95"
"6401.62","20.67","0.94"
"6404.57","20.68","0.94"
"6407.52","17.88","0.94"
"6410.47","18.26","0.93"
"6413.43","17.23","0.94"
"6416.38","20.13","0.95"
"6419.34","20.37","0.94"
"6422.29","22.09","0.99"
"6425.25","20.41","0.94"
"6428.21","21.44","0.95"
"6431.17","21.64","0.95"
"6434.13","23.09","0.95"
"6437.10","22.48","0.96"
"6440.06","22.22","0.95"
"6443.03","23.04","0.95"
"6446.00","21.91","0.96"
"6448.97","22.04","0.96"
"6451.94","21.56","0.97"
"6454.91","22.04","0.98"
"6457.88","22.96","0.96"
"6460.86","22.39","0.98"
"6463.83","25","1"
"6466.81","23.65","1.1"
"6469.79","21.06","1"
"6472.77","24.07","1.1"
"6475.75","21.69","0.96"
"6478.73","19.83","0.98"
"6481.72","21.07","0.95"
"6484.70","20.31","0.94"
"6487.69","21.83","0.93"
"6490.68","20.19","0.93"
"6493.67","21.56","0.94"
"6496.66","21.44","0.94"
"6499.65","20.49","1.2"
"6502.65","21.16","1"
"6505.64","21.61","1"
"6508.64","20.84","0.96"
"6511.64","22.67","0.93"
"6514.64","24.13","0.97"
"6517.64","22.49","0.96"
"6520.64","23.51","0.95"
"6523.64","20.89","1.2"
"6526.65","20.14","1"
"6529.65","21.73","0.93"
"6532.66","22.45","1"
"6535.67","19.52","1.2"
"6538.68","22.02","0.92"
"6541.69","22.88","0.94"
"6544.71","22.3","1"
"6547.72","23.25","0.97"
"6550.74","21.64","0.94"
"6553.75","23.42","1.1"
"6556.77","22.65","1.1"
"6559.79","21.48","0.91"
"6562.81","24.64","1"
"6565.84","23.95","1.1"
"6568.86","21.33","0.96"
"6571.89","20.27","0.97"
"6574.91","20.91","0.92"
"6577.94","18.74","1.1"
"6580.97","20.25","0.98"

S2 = 1.1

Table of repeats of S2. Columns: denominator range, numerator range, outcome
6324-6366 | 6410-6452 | 1.15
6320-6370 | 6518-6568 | 1.24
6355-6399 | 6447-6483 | 1.14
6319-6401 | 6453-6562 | 1.17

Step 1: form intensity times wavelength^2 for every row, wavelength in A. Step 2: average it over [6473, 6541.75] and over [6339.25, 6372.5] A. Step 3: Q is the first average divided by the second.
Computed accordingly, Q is 1.17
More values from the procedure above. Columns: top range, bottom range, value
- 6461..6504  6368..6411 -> 1.10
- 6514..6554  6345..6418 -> 1.17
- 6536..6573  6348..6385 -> 1.19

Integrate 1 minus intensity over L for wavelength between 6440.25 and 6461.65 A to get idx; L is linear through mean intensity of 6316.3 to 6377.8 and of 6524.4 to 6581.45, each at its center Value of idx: -1.8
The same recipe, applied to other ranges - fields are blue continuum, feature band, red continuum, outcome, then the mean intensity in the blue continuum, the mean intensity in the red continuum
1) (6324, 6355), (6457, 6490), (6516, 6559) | -1.6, 19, 22.1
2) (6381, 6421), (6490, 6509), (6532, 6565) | 0.4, 19.8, 22.4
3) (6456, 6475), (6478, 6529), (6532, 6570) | 3.0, 23.1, 22.4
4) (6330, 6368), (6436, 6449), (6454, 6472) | -0.1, 19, 22.9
